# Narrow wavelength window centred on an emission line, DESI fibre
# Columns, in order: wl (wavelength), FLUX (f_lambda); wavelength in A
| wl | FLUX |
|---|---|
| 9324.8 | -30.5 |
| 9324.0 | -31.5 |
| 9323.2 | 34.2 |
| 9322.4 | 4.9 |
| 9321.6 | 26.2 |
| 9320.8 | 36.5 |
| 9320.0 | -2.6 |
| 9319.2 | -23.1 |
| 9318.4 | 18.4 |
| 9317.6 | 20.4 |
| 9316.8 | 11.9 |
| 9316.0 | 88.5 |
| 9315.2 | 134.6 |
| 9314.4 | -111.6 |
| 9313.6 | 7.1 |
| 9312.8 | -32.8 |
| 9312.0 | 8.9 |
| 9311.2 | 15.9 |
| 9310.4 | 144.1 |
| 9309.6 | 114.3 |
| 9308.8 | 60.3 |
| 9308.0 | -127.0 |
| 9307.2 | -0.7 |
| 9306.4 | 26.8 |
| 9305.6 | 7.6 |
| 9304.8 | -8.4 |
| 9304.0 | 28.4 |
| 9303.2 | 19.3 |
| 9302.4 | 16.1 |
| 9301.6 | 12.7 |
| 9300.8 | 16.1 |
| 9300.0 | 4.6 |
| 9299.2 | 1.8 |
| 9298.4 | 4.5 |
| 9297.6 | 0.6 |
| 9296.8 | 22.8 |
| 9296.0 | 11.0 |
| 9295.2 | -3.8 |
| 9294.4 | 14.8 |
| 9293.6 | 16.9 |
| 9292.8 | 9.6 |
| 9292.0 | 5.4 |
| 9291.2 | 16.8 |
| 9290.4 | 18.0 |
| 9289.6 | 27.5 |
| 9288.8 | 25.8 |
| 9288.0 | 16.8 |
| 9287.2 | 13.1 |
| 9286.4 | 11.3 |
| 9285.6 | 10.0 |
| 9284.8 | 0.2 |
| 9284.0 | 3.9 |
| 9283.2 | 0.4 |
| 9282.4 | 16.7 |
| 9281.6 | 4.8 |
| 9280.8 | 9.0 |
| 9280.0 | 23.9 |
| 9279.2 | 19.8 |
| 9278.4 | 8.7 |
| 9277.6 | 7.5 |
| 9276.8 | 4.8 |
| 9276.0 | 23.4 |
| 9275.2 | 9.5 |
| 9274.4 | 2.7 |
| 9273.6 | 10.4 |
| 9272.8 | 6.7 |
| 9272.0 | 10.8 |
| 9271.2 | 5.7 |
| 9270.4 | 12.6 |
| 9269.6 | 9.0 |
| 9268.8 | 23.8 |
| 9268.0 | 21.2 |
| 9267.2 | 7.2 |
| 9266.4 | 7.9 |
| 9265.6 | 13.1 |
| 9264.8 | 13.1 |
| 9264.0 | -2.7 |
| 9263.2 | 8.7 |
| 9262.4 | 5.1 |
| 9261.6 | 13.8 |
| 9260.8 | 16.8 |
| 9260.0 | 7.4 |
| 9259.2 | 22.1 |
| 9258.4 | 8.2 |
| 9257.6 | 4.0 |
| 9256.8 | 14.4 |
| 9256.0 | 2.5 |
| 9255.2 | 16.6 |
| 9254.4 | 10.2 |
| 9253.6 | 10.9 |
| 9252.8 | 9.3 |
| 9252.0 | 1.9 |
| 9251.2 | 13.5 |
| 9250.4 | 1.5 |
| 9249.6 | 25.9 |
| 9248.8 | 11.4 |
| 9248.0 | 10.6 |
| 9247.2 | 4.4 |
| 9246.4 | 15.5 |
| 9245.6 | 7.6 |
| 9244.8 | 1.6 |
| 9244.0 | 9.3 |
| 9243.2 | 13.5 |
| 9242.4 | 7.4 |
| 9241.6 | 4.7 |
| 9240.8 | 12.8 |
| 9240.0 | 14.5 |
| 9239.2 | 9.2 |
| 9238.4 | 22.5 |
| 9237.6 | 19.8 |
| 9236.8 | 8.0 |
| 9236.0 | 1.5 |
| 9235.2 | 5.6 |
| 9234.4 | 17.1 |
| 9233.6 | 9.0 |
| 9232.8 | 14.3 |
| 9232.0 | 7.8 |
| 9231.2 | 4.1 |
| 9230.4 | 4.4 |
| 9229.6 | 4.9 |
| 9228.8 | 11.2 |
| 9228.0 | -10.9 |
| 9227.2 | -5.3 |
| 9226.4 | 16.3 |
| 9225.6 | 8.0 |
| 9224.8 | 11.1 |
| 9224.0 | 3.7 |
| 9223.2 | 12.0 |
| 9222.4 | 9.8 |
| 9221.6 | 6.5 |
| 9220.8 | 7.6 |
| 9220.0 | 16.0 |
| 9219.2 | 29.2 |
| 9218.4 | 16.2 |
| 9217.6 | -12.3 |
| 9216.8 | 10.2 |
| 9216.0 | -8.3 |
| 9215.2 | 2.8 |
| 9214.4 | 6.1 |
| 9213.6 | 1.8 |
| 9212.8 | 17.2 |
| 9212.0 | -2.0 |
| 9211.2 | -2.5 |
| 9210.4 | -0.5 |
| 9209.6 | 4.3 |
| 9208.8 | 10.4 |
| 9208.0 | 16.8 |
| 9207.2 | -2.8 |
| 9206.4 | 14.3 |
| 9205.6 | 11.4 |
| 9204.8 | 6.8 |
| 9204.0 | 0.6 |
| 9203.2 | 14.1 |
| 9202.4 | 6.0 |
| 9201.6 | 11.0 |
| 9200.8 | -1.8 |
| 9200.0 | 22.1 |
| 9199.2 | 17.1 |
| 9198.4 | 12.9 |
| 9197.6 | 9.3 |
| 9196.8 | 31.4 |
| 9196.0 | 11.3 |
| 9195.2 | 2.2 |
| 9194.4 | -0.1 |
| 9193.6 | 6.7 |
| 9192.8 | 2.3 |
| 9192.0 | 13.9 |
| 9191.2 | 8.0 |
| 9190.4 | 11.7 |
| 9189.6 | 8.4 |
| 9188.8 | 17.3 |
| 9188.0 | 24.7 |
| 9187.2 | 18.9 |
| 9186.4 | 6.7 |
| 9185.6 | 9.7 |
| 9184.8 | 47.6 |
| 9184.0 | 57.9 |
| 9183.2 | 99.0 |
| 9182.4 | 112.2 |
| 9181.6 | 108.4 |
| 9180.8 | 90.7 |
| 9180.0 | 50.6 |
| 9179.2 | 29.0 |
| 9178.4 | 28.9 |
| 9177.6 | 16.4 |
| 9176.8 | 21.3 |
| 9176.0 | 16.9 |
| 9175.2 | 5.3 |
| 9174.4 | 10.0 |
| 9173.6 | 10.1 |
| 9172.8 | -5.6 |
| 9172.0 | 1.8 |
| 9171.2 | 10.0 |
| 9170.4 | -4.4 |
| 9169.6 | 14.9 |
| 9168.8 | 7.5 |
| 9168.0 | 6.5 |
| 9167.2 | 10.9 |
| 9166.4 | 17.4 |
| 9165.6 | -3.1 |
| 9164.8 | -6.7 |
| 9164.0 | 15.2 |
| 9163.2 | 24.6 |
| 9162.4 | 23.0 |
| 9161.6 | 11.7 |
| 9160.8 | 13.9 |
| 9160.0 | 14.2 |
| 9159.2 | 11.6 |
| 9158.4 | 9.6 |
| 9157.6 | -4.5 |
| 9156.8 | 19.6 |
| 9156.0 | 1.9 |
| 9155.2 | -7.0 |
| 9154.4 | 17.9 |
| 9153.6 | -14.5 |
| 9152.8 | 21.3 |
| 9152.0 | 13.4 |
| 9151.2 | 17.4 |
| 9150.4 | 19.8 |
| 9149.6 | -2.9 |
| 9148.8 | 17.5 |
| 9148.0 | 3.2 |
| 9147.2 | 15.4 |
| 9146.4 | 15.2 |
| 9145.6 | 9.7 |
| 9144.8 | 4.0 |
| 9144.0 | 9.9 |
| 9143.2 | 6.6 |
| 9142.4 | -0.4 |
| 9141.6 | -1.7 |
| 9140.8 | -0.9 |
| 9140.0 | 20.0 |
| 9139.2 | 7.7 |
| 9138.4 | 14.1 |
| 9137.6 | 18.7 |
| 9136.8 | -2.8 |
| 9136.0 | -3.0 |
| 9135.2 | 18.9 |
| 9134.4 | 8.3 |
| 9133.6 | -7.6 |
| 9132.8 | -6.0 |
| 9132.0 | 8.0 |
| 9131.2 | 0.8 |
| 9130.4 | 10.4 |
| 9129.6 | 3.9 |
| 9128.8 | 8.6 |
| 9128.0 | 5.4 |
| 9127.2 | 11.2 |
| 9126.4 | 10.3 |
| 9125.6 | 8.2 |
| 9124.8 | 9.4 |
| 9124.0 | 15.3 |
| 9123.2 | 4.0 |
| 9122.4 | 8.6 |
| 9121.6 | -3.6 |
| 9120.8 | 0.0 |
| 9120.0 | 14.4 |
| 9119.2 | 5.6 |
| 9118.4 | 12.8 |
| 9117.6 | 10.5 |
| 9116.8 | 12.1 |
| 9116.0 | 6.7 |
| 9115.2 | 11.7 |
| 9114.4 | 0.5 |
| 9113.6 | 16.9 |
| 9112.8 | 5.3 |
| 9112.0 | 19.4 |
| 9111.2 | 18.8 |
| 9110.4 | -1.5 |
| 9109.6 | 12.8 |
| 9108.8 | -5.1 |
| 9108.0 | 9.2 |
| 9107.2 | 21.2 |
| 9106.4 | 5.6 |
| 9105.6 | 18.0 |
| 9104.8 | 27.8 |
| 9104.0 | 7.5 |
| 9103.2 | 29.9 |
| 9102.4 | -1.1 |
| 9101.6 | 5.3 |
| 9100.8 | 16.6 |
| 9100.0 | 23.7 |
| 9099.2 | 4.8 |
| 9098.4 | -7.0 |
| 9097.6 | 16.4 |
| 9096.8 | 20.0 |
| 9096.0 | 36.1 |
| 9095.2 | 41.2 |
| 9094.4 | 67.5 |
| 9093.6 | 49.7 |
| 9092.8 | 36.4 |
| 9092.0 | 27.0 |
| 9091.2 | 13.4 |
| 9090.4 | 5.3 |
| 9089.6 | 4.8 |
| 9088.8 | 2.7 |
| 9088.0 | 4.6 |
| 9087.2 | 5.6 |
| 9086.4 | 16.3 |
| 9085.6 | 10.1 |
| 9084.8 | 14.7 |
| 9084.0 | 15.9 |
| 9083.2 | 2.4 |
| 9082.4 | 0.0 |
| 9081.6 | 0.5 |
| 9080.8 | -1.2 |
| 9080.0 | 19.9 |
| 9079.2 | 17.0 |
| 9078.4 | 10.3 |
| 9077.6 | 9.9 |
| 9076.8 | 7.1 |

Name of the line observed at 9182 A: [O III] 5007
